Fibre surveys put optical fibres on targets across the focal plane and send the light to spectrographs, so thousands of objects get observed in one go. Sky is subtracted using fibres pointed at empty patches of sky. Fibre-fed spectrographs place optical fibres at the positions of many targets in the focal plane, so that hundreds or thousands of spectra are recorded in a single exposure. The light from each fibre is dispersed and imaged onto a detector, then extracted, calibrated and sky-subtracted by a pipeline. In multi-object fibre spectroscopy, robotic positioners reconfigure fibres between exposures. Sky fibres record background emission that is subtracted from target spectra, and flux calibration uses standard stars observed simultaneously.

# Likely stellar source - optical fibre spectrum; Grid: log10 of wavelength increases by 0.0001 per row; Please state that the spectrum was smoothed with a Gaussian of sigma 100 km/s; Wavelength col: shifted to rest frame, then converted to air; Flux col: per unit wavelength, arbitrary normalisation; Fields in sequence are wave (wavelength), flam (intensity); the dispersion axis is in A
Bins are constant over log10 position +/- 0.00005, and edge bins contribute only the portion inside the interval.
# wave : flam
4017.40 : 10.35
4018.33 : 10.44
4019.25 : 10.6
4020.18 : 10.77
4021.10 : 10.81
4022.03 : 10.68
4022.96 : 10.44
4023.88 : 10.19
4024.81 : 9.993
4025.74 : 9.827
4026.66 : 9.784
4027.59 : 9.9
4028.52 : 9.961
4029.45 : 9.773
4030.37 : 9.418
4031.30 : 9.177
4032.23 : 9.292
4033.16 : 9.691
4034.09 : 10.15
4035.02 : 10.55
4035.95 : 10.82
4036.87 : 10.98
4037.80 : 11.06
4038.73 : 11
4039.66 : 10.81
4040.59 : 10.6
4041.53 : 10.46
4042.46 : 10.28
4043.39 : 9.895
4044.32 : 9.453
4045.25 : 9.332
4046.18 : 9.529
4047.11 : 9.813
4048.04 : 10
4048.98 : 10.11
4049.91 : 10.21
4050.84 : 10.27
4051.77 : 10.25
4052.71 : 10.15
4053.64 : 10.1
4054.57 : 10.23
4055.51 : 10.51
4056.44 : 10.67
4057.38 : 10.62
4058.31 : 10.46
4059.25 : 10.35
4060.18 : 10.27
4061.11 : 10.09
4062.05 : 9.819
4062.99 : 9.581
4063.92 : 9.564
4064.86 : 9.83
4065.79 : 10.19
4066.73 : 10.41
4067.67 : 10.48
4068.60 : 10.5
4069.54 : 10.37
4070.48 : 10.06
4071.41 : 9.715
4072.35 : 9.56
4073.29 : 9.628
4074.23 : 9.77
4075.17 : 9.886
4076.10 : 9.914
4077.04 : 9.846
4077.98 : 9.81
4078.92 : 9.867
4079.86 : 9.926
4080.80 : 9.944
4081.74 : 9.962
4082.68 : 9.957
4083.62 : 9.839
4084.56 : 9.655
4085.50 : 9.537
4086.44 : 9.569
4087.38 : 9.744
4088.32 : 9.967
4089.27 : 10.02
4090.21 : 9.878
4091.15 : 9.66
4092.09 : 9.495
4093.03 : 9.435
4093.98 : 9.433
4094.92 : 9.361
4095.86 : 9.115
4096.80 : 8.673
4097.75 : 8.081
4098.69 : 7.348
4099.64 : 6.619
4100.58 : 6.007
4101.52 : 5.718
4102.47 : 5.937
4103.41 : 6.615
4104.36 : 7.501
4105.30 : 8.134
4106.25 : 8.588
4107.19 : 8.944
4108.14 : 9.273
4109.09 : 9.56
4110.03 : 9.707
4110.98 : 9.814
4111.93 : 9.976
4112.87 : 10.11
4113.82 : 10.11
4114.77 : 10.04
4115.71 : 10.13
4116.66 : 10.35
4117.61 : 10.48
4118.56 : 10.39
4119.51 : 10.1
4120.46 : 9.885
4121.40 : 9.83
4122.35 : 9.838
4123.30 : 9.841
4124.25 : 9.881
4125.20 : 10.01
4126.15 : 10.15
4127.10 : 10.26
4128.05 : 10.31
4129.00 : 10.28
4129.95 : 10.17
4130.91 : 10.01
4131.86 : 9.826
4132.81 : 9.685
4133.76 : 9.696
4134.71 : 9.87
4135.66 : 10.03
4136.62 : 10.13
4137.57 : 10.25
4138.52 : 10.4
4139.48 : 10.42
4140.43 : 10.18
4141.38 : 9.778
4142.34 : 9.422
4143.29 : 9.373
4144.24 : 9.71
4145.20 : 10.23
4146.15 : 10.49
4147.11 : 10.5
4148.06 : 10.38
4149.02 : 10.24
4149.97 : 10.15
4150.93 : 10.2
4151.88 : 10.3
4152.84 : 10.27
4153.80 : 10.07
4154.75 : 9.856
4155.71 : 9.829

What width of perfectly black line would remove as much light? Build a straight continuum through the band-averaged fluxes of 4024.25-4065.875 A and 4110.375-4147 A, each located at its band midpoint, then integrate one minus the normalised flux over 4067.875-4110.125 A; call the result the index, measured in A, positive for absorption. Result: 4.0 A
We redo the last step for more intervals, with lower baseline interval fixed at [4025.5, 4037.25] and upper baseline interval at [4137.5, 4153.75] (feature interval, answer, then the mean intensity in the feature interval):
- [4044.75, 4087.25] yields 0.0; 10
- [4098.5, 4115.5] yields 2.9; 8.38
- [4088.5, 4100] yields 1.2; 8.97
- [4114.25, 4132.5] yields 0.0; 10.1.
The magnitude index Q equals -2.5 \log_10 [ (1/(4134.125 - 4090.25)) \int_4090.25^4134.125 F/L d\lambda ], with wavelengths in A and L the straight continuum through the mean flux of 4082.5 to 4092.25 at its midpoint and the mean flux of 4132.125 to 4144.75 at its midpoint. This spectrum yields 0.07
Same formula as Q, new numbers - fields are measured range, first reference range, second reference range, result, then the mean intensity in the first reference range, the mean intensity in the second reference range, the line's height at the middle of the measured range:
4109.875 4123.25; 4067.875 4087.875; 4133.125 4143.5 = -0.01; 9.87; 9.97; 9.94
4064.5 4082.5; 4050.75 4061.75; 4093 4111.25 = -0.05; 10.3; 8.14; 9.5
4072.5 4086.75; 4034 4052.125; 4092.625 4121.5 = -0.04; 10.3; 8.87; 9.48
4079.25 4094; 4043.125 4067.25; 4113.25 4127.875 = 0.04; 10.1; 10.1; 10.1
